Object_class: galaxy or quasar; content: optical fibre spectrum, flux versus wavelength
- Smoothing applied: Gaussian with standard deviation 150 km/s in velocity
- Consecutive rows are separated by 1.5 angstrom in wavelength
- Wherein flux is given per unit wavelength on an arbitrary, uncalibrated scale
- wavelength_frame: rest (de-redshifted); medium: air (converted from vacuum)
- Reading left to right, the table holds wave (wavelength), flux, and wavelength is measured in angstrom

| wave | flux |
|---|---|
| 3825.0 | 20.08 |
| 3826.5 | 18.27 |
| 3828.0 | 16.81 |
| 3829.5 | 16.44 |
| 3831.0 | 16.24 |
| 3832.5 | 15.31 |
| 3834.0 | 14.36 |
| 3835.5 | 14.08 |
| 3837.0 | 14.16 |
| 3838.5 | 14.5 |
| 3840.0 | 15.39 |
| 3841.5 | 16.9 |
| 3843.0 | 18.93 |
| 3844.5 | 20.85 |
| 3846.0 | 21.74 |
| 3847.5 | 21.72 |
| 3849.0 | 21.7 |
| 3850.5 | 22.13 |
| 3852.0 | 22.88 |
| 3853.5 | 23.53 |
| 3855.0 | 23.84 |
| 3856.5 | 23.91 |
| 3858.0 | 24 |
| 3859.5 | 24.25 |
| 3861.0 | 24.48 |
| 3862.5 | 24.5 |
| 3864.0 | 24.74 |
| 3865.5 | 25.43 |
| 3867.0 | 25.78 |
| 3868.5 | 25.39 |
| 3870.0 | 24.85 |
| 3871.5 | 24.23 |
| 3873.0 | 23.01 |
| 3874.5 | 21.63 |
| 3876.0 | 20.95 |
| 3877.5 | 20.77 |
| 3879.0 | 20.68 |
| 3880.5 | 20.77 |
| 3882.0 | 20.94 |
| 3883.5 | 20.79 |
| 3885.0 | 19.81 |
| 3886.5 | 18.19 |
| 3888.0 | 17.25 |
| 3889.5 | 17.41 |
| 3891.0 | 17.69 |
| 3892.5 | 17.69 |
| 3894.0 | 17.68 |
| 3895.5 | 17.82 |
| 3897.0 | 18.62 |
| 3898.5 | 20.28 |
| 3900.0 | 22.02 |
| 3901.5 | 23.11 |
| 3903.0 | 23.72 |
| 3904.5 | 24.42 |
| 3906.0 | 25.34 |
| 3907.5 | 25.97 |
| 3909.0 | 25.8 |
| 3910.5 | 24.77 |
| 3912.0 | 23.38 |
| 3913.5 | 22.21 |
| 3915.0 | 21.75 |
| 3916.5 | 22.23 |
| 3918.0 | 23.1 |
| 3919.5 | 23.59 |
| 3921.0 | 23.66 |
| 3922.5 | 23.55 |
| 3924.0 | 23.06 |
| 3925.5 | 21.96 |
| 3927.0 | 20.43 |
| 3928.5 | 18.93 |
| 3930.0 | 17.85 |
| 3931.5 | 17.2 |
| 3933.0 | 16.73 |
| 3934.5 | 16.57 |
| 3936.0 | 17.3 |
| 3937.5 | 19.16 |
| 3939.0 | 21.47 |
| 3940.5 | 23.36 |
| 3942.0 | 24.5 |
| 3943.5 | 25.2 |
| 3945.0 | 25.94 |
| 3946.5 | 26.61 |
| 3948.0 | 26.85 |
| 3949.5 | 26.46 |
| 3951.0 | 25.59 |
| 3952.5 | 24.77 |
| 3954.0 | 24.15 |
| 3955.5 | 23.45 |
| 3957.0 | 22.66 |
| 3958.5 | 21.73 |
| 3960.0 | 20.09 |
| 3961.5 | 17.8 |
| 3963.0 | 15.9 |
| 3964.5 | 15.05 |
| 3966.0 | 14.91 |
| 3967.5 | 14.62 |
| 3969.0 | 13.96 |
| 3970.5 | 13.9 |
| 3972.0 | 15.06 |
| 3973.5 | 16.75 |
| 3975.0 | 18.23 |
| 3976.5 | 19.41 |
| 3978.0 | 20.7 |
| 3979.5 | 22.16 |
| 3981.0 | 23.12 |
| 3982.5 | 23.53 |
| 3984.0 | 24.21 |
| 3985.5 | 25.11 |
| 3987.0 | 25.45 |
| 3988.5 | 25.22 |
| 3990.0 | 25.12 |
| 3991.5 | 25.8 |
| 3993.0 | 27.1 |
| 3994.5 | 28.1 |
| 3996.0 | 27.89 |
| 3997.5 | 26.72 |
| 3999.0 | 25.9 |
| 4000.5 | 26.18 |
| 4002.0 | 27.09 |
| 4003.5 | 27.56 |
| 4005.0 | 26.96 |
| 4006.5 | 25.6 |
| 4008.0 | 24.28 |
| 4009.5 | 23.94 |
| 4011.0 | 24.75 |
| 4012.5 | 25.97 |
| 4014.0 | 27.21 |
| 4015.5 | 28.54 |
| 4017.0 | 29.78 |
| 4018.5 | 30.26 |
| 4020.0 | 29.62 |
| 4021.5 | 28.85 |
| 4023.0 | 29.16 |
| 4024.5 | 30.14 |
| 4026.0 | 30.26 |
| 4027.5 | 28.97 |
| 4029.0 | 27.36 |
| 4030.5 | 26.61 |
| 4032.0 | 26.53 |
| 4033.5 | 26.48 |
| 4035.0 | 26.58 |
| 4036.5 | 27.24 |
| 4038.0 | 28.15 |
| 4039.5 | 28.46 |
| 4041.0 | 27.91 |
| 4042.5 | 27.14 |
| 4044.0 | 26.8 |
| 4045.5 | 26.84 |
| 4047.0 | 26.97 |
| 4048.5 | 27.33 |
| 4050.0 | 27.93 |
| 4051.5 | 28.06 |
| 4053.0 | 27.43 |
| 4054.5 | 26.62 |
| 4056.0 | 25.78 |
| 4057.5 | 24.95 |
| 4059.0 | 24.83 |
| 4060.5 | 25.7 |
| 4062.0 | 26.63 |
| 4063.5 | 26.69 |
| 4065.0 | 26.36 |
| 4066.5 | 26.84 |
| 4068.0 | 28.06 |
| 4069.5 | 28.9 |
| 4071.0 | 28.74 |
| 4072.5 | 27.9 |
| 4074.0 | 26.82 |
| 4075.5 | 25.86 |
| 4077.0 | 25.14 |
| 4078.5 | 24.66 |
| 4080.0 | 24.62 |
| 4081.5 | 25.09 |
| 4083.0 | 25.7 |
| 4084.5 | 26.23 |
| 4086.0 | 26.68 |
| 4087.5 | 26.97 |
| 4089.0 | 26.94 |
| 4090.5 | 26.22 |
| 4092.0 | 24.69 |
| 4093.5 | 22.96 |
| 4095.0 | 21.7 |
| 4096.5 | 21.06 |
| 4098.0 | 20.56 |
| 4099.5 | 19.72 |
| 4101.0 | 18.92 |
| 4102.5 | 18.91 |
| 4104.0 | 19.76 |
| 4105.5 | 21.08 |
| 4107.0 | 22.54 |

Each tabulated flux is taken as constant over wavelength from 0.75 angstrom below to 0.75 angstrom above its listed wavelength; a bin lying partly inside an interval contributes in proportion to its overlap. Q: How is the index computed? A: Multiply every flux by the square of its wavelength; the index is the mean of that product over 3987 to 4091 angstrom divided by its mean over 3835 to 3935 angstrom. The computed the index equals 1.4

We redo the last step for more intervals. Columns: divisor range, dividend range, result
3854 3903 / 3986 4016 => 1.29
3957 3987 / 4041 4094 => 1.46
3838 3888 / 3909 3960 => 1.06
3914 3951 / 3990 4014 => 1.23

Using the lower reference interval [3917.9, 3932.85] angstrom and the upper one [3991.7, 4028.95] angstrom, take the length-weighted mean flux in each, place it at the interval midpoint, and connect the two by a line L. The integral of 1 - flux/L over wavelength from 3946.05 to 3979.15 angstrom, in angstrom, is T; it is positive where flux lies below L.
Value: 5.4 angstrom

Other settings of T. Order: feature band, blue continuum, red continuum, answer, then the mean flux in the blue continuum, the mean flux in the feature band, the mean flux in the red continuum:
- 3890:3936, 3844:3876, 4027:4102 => 5.5 angstrom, 23.5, 21.3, 26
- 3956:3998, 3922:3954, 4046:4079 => 4.6 angstrom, 22.1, 21.1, 26.8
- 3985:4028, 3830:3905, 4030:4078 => -3.1 angstrom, 20.7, 27.2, 26.9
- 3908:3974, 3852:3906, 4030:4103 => 6.0 angstrom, 21.9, 21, 25.8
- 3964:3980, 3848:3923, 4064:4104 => 4.6 angstrom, 22.3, 16.7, 24.8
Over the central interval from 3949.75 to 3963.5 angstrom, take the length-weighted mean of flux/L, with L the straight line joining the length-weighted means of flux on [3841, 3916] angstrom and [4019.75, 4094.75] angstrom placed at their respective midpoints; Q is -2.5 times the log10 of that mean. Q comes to 0.10 mag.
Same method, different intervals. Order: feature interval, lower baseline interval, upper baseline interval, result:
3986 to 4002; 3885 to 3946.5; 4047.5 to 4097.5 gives -0.12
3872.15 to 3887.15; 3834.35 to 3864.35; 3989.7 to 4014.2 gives 0.05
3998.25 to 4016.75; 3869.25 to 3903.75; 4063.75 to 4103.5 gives -0.14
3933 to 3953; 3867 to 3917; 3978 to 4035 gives 0.04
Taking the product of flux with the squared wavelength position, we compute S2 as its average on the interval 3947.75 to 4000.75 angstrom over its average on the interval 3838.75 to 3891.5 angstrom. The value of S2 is 1.07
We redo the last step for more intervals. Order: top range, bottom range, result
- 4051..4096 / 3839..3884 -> 1.30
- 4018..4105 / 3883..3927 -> 1.31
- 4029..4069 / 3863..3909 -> 1.35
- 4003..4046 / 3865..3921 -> 1.34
